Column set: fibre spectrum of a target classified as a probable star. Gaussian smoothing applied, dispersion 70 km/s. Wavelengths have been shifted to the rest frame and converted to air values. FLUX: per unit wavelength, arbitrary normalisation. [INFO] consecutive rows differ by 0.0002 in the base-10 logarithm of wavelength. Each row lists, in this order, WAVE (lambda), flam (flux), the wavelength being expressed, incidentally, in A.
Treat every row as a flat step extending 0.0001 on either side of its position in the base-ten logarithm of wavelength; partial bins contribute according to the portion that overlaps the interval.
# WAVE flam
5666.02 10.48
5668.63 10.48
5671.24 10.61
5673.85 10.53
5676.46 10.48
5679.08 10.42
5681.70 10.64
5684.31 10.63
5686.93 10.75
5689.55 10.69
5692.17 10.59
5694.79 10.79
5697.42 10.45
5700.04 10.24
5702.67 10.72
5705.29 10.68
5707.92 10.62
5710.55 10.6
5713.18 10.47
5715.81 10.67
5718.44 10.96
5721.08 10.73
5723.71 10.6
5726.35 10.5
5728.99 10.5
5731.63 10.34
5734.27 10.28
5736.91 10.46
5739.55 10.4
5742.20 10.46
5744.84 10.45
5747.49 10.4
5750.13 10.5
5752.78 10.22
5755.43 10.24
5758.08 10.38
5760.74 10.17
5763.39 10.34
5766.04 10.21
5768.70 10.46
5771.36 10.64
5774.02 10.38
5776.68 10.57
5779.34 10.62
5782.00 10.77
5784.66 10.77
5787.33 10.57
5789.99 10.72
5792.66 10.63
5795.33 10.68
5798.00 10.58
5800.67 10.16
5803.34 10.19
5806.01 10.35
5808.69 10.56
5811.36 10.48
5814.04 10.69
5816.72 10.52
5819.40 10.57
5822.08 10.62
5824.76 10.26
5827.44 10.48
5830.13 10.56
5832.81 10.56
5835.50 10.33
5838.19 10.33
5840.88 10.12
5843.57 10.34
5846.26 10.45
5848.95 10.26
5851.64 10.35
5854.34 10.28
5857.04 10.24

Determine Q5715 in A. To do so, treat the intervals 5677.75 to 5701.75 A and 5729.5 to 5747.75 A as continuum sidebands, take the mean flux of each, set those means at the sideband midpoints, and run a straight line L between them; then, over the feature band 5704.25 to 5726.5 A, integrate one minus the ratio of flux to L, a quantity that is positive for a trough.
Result -0.4 A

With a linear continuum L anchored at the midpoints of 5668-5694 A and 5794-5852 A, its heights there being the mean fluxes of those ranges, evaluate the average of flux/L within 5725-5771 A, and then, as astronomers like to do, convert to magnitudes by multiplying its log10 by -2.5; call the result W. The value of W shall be 0.01 mag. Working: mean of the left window 10.6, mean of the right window 10.4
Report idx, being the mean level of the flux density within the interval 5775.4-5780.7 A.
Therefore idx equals 10.6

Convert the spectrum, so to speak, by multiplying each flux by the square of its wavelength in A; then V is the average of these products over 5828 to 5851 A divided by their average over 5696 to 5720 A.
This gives 1.02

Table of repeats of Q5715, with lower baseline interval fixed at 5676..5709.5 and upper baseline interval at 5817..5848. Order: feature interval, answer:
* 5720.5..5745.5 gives 0.19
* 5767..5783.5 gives -0.12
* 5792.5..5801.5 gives -0.04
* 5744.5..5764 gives 0.35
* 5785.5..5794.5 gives -0.15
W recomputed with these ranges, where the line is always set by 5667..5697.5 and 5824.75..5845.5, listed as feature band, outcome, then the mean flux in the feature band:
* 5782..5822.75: -0.01 mag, 10.5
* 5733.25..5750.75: 0.01 mag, 10.4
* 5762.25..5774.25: 0.01 mag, 10.4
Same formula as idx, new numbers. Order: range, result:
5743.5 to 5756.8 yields 10.4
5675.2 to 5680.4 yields 10.4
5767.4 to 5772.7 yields 10.5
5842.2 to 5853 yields 10.4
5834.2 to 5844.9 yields 10.3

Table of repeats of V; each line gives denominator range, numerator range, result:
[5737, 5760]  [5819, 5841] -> 1.03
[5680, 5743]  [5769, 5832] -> 1.03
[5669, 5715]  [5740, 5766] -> 1.00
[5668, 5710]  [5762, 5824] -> 1.03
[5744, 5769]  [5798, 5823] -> 1.03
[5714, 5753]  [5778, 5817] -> 1.03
